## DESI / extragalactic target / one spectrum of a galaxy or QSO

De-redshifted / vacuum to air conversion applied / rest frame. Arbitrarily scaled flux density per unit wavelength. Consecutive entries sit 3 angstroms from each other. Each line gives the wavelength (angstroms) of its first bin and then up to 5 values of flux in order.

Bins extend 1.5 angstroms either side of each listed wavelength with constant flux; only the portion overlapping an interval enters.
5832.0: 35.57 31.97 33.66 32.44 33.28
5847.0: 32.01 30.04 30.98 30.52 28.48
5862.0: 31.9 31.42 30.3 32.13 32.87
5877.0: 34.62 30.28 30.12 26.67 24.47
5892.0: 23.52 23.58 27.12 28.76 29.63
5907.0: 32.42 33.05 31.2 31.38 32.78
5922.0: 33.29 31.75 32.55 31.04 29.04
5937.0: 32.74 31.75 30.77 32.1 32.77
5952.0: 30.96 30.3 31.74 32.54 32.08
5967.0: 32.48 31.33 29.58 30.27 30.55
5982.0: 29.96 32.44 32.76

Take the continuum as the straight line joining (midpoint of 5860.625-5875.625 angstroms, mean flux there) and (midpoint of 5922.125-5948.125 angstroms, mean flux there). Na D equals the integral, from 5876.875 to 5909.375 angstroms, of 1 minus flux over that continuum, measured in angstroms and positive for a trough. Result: 3.6 angstroms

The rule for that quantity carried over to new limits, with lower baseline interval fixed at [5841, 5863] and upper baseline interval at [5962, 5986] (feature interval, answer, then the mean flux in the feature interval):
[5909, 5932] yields -0.8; 32.1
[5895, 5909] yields 1.0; 29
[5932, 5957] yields -0.2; 31.3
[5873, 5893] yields 1.4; 29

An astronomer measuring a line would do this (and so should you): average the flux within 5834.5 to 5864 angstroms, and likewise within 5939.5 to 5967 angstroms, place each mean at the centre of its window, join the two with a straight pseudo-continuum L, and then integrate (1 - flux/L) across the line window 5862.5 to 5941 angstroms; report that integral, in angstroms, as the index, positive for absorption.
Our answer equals 3.2 angstroms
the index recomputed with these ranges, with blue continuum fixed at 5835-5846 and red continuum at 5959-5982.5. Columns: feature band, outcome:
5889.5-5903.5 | 2.71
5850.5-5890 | 2.54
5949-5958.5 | 0.06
